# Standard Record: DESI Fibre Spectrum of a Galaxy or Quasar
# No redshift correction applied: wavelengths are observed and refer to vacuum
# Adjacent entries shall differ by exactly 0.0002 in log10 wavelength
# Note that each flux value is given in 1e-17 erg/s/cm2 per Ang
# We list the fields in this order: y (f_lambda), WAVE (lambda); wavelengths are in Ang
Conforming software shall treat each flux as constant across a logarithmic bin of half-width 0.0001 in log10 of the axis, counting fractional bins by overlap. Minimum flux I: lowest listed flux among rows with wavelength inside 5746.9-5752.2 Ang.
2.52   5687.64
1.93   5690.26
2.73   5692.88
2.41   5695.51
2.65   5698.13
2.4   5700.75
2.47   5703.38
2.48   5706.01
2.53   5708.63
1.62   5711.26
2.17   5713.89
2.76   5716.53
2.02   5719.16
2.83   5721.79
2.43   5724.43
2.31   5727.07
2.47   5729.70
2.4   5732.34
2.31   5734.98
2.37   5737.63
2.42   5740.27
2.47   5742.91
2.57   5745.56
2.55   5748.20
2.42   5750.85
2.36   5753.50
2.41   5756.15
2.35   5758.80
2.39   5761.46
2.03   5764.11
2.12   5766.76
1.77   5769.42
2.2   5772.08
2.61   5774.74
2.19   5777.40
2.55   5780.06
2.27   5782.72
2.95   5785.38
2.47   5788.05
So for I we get 2.42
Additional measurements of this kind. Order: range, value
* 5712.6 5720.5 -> 2.02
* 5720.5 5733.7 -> 2.31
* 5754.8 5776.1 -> 1.77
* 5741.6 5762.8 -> 2.35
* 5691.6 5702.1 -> 2.4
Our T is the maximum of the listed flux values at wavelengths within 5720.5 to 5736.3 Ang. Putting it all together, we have 2.83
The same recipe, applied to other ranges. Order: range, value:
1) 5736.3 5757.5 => 2.57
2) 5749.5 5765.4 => 2.42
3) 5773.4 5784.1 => 2.61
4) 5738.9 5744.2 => 2.47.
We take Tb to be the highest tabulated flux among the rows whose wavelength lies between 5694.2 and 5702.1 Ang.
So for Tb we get 2.65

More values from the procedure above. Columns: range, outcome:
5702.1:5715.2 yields 2.53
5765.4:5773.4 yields 2.2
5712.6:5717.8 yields 2.76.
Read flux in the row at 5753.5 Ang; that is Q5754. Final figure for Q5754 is 2.36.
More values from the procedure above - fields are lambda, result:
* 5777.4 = 2.19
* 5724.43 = 2.43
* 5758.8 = 2.35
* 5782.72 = 2.27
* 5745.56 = 2.57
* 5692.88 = 2.73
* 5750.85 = 2.42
